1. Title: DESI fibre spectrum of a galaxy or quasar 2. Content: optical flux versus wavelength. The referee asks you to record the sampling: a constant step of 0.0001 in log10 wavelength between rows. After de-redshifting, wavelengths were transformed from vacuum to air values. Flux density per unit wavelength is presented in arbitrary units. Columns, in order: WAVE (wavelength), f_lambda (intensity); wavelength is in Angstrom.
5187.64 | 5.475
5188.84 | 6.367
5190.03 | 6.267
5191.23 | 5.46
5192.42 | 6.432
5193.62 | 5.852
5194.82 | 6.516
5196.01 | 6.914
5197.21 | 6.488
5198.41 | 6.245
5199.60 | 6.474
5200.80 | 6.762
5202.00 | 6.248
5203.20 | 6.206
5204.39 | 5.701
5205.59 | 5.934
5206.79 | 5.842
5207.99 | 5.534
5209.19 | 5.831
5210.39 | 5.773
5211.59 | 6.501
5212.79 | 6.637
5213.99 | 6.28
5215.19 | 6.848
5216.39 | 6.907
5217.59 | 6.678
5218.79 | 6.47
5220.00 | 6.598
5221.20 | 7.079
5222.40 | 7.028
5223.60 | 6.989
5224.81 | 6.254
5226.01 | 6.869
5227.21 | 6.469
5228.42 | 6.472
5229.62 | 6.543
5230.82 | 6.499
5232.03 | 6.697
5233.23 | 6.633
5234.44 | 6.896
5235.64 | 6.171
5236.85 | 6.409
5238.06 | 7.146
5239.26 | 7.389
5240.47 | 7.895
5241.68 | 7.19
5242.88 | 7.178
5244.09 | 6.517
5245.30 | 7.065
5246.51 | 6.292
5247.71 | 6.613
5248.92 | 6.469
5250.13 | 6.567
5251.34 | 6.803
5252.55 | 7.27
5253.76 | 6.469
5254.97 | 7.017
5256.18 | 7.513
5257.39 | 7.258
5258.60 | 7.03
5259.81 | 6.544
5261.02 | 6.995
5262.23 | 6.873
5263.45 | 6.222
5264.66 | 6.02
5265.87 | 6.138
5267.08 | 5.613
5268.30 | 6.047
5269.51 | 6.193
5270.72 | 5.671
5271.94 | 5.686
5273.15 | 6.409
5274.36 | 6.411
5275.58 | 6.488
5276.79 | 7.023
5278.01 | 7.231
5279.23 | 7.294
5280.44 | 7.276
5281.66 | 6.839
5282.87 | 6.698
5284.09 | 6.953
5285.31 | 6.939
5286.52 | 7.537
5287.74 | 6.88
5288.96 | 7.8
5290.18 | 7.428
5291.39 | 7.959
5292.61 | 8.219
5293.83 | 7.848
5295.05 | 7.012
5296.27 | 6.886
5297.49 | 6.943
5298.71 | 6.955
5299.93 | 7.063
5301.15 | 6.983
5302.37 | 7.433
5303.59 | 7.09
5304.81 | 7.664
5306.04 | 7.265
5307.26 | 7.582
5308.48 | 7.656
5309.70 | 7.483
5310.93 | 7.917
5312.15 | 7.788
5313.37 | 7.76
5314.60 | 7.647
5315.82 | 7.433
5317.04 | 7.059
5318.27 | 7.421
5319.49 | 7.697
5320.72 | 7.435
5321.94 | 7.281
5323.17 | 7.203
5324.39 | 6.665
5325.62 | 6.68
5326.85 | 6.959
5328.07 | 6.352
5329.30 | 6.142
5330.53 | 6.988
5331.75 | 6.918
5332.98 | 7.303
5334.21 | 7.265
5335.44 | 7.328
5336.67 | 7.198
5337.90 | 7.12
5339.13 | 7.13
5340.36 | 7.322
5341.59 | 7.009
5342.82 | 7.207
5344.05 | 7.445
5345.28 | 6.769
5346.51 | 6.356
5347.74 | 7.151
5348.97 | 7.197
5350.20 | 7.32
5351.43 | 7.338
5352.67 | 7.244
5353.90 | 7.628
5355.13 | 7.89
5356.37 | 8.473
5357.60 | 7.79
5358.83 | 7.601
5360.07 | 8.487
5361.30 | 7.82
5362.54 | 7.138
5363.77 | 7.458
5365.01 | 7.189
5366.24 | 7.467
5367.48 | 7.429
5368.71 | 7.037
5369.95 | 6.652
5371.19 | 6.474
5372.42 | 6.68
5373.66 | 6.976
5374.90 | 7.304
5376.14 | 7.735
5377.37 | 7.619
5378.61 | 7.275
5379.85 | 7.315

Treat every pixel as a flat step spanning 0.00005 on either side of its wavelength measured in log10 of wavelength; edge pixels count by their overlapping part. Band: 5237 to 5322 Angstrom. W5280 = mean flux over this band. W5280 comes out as 7.03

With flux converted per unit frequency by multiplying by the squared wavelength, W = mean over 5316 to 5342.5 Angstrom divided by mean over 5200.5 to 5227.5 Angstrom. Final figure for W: 1.15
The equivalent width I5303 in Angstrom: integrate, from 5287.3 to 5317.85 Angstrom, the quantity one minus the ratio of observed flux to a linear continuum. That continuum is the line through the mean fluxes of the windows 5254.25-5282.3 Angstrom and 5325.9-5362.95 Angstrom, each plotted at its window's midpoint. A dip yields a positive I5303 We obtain -2.4 Angstrom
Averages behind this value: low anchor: 6.6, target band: 7.43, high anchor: 7.26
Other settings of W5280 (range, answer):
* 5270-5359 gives 7.19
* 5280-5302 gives 7.24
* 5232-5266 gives 6.81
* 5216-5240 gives 6.71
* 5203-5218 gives 6.2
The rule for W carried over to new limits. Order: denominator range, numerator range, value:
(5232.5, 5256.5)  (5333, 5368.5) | 1.12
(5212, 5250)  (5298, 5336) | 1.11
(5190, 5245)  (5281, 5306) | 1.14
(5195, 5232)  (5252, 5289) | 1.06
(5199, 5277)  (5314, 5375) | 1.15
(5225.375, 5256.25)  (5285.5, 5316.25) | 1.12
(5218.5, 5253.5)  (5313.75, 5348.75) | 1.09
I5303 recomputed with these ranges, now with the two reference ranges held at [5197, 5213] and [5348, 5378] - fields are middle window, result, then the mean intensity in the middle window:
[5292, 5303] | -0.6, 7.26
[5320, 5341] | 0.4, 7.02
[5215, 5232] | -1.1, 6.69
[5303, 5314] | -1.0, 7.57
